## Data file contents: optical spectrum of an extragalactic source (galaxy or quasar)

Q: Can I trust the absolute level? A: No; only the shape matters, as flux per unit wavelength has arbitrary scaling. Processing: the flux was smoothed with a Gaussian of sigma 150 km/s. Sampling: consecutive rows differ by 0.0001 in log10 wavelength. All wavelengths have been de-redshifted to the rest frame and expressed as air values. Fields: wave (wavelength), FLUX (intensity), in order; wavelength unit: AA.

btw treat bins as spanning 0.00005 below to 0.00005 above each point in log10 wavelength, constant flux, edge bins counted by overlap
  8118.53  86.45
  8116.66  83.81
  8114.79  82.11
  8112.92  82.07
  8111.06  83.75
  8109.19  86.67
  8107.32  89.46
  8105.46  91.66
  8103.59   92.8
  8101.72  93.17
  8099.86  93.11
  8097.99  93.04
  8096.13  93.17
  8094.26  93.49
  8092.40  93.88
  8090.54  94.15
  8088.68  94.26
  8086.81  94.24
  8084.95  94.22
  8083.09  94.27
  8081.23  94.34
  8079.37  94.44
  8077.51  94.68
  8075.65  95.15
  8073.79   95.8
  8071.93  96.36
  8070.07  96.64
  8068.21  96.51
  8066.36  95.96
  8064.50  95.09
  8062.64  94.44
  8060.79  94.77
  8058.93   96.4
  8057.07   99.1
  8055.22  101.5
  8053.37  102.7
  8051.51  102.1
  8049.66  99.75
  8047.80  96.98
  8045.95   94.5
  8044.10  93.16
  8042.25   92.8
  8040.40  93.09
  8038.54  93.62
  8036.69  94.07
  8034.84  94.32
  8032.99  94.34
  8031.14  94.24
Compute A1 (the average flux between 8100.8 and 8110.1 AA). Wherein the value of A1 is 90.7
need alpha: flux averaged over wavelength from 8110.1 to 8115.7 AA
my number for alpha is 82.7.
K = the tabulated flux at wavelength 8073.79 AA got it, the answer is 95.8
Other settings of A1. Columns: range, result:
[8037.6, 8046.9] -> 93.5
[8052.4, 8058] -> 101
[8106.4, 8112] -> 86.6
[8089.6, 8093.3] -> 94.2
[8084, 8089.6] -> 94.2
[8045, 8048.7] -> 95.9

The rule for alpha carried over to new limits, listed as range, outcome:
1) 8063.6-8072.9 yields 96.1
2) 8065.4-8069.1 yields 96.3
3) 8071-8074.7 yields 96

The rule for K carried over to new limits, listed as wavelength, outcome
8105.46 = 91.66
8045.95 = 94.5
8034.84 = 94.32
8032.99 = 94.34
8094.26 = 93.49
